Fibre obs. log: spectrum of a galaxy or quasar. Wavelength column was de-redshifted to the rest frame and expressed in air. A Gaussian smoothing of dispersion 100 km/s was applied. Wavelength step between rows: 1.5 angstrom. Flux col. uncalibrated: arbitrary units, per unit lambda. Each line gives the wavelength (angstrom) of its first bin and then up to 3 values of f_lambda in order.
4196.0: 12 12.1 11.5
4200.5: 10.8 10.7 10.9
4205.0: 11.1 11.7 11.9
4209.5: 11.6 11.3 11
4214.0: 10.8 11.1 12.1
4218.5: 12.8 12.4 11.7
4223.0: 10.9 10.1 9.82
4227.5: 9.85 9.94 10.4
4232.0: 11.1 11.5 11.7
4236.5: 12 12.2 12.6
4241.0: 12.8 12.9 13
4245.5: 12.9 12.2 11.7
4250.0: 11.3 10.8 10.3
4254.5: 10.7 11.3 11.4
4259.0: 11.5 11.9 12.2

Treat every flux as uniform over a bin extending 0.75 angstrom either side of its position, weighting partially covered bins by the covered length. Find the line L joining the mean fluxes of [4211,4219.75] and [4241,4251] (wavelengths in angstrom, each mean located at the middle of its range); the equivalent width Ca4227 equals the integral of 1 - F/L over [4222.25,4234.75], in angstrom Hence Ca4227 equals 1.5 angstrom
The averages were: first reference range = 11.6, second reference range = 12.3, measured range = 10.5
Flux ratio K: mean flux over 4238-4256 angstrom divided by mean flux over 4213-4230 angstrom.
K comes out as 1.08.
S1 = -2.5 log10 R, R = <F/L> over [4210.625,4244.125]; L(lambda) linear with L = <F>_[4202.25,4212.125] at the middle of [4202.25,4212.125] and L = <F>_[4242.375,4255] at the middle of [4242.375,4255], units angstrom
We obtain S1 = 0.01 mag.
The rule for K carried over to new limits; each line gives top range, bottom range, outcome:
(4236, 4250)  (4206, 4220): 1.07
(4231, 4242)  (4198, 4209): 1.06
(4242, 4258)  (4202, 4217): 1.03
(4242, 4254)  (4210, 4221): 1.02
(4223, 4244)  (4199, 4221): 0.99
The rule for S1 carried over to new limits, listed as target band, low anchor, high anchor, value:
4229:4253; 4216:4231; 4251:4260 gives -0.08 mag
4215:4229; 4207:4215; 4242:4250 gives 0.05 mag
